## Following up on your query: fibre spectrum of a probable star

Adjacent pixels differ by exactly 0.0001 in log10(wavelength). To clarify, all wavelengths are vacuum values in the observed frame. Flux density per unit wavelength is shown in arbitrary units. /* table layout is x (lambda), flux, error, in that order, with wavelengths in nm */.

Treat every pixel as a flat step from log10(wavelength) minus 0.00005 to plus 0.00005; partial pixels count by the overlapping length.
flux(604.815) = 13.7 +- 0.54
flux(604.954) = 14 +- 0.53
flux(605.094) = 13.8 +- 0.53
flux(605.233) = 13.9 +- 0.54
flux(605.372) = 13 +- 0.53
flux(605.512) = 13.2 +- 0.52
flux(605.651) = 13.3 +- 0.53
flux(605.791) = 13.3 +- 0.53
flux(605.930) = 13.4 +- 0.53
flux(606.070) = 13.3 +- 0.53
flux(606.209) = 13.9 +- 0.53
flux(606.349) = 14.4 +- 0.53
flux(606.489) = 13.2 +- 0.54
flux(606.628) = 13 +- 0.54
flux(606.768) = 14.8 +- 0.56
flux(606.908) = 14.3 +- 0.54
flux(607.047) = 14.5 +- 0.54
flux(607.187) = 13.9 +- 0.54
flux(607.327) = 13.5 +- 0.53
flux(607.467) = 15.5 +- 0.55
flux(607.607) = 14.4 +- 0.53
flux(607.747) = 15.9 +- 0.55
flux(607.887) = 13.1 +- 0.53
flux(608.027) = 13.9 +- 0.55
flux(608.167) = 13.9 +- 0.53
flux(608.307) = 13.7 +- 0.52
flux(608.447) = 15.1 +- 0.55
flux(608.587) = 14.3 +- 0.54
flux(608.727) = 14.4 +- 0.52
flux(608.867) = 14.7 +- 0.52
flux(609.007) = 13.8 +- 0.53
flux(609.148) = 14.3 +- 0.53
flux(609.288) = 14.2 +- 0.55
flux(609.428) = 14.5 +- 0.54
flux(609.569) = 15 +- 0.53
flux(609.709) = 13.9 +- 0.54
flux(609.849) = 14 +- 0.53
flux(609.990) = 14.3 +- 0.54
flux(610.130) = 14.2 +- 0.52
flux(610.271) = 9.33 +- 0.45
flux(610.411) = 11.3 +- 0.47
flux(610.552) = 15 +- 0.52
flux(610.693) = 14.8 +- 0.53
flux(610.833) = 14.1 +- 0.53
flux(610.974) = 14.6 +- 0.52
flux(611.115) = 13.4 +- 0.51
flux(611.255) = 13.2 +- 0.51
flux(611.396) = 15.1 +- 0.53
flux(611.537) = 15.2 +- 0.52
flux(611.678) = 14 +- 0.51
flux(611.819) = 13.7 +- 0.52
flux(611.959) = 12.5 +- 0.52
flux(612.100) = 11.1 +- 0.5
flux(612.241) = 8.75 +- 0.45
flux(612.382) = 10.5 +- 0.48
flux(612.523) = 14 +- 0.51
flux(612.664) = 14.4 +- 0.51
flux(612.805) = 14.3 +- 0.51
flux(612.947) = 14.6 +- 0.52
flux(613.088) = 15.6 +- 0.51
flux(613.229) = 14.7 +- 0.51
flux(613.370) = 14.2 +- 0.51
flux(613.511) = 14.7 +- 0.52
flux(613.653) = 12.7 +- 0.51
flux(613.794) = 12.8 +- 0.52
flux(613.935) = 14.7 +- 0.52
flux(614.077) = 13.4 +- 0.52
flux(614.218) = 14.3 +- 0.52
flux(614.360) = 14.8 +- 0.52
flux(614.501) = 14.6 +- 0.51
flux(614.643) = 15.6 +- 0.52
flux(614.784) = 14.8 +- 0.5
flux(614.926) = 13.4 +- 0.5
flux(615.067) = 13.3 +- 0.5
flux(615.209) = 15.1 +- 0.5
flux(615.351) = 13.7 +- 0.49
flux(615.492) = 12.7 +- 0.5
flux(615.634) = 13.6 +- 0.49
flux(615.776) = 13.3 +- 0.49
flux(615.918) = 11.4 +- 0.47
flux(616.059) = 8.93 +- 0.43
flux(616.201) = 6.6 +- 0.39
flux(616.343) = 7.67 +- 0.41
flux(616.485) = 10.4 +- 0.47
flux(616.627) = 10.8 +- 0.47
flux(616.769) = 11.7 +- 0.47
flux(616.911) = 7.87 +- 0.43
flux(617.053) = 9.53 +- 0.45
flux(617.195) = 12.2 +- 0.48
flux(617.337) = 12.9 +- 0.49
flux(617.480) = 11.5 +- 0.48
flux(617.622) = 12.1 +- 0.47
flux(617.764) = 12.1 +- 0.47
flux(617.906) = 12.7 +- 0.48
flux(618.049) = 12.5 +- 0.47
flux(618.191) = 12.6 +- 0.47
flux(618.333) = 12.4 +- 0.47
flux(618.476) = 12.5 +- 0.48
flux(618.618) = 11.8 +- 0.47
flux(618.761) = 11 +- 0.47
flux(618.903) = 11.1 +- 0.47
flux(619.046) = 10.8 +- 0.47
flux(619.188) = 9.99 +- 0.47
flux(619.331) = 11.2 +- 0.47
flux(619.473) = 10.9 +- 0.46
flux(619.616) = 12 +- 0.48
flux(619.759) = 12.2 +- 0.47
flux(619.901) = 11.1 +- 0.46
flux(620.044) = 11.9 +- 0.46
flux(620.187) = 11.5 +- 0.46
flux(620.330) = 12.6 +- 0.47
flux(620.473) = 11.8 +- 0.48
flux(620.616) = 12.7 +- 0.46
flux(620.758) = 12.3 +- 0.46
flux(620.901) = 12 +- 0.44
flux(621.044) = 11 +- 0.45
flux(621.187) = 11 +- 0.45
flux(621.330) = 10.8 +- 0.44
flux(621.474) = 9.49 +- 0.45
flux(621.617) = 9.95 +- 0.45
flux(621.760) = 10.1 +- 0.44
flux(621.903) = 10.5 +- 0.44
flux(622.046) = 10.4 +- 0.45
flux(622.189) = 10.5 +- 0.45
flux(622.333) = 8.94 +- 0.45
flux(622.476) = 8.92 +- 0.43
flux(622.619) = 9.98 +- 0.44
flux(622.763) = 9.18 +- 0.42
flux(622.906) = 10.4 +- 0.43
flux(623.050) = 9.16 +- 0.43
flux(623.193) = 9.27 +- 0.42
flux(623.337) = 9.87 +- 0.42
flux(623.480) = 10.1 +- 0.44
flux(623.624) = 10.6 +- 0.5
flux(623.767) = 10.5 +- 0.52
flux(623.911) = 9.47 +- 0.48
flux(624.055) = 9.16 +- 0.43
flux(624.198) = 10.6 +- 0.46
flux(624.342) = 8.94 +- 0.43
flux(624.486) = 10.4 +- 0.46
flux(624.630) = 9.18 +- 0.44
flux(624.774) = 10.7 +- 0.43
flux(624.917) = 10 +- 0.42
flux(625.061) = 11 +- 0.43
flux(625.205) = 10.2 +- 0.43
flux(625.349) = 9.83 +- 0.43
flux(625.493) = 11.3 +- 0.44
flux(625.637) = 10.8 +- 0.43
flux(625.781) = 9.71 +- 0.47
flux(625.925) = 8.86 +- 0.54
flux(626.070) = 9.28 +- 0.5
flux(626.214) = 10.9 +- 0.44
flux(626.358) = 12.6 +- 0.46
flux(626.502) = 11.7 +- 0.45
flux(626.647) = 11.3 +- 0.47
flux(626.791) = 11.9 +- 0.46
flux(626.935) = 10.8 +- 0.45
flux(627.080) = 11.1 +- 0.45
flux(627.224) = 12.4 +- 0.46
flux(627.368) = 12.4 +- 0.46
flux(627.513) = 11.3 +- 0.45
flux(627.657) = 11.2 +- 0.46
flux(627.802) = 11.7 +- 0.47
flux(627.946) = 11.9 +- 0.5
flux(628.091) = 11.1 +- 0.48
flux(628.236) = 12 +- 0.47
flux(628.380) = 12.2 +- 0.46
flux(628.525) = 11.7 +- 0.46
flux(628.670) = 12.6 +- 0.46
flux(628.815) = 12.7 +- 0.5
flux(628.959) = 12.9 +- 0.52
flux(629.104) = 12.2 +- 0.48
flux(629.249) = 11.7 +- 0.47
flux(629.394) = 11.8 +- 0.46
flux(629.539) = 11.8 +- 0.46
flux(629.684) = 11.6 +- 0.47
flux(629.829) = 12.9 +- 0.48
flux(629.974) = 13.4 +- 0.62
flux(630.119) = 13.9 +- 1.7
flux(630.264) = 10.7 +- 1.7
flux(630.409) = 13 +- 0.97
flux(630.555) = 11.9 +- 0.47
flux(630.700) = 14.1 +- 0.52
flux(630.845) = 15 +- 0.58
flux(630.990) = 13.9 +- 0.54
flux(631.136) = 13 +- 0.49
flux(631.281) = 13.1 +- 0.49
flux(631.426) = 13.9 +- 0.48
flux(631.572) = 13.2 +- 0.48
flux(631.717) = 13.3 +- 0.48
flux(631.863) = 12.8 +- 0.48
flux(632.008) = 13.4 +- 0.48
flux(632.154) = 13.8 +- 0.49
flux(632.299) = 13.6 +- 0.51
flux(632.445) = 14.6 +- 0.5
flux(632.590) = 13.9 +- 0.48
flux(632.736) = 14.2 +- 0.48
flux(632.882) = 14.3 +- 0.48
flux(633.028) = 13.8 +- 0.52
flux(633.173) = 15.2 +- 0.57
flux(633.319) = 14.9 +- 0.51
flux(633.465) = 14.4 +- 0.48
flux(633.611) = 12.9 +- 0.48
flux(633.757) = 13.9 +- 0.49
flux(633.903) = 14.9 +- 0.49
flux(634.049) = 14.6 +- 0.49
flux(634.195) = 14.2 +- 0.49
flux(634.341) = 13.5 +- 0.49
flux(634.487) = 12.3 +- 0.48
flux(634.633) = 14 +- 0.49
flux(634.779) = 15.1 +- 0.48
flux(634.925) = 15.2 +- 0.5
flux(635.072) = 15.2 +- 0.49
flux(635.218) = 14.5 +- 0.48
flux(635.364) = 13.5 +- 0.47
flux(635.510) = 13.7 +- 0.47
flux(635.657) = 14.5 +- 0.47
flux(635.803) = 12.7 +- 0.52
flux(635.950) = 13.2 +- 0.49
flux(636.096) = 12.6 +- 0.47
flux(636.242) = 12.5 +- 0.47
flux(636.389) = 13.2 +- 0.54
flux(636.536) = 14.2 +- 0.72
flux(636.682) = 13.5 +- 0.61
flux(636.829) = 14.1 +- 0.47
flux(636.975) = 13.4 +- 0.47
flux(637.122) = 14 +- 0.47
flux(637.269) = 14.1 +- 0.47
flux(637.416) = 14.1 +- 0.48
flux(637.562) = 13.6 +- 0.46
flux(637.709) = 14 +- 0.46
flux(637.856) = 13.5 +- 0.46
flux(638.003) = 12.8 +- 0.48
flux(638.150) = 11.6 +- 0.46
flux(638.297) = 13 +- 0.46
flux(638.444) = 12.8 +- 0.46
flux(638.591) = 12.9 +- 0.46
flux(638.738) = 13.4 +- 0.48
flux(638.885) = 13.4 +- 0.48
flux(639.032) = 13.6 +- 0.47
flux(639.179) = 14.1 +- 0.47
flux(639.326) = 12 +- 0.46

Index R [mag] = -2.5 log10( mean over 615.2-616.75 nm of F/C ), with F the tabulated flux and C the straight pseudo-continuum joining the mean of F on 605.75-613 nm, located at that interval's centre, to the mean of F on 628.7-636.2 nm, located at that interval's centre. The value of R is 0.22 mag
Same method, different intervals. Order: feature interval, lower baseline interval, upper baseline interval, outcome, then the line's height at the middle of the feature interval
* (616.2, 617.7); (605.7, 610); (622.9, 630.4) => 0.205 mag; 12.7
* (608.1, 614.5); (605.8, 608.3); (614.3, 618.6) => -0.052 mag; 13.2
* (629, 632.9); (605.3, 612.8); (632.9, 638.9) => 0.049 mag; 13.7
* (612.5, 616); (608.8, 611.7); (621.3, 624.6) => -0.110 mag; 12.7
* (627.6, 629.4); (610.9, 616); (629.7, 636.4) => 0.144 mag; 13.7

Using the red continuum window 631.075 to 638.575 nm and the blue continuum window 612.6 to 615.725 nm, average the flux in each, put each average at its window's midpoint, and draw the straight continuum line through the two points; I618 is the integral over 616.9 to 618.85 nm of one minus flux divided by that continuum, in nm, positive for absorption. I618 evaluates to 0.32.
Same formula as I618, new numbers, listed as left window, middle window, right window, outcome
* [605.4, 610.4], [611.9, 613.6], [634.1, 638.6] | 0.07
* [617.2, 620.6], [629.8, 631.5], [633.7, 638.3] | -0.01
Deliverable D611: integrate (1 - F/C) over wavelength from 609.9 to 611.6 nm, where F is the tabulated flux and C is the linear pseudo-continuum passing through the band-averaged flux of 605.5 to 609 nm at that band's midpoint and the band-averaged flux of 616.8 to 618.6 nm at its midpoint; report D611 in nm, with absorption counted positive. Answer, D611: -0.06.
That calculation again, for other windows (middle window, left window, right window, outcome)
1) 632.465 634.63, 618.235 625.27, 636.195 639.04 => -0.239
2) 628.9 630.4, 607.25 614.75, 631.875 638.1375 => 0.168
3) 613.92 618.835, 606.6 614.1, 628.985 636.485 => 0.554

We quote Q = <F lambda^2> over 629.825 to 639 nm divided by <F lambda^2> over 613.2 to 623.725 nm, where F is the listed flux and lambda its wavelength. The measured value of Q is 1.24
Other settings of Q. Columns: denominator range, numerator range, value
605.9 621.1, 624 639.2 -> 1.04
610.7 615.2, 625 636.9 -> 0.98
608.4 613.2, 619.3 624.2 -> 0.80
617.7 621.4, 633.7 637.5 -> 1.25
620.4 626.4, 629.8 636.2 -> 1.38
